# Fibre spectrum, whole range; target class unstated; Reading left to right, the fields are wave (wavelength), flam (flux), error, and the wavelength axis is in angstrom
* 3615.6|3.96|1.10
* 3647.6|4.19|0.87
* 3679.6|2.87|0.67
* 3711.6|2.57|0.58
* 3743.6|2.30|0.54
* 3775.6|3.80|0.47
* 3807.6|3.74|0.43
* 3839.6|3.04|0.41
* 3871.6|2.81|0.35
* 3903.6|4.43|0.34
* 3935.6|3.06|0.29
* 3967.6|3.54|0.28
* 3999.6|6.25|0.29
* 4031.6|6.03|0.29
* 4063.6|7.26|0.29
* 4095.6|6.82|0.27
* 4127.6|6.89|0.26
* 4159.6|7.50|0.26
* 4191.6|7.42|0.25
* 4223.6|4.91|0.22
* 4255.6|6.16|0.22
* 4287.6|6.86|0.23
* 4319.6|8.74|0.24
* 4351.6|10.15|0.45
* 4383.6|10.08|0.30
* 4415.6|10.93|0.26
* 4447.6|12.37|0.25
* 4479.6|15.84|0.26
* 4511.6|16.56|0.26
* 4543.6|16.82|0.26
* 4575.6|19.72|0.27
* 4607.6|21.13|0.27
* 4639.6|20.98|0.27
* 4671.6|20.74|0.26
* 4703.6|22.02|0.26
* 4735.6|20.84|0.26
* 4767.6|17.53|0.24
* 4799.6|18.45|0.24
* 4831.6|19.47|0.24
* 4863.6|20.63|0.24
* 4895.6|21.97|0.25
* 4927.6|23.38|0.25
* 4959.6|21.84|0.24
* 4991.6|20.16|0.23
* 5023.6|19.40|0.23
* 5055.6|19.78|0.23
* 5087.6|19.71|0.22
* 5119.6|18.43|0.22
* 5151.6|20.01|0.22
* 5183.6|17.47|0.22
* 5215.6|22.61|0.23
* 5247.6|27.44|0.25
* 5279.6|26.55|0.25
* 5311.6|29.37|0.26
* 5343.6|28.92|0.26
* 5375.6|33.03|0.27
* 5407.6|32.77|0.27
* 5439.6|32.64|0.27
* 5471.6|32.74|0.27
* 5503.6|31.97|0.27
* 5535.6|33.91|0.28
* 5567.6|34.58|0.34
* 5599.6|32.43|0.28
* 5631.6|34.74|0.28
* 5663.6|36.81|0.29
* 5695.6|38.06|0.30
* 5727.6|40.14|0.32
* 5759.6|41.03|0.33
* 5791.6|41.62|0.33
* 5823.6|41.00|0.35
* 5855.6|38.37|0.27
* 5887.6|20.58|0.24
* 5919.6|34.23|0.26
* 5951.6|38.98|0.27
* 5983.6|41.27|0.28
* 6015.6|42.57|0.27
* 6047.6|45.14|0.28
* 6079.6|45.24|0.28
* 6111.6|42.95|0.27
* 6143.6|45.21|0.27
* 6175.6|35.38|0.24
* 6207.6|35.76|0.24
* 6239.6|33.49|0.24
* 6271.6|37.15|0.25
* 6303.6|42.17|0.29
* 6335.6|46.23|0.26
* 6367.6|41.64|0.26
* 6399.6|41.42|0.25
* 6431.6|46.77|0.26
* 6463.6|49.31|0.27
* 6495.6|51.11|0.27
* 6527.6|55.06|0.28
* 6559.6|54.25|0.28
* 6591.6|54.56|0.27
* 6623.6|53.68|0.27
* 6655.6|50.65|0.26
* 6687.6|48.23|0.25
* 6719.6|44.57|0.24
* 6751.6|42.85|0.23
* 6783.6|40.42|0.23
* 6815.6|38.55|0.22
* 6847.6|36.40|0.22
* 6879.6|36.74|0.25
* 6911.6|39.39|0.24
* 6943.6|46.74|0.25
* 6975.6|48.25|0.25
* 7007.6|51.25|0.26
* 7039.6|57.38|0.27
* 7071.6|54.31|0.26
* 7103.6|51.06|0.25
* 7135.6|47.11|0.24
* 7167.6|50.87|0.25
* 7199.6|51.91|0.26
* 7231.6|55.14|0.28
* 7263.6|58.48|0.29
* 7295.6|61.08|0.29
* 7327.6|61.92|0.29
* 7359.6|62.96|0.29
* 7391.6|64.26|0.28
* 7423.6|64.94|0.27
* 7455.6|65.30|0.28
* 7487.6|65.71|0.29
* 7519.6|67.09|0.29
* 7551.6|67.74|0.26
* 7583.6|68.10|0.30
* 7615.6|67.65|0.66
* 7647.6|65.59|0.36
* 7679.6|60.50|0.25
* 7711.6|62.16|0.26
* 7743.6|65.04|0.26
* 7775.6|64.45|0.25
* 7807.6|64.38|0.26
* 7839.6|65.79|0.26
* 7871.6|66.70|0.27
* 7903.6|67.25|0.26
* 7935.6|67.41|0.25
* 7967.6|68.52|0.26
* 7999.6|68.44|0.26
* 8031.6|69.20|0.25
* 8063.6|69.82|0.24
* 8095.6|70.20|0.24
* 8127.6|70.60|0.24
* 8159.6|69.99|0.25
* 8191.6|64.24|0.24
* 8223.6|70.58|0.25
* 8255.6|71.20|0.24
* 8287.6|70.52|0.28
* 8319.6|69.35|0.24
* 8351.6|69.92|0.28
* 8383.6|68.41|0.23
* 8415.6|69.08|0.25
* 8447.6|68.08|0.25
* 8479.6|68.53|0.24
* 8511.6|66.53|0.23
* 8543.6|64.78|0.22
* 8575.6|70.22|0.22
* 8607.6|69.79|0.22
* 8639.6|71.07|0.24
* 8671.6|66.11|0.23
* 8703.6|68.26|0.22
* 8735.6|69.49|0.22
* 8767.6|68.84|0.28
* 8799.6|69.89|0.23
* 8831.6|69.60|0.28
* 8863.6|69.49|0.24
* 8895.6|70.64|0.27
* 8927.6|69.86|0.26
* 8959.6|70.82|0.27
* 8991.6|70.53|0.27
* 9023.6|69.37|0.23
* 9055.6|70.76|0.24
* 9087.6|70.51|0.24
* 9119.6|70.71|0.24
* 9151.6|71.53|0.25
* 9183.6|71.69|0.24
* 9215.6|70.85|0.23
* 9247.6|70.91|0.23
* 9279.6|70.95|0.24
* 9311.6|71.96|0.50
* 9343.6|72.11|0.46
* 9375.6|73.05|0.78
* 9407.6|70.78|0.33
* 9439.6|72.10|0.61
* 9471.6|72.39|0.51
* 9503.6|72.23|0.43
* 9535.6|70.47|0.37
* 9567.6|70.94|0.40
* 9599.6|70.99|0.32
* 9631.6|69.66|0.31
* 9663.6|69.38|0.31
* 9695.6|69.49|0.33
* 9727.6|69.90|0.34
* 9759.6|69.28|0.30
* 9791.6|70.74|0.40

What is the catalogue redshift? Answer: 0.00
